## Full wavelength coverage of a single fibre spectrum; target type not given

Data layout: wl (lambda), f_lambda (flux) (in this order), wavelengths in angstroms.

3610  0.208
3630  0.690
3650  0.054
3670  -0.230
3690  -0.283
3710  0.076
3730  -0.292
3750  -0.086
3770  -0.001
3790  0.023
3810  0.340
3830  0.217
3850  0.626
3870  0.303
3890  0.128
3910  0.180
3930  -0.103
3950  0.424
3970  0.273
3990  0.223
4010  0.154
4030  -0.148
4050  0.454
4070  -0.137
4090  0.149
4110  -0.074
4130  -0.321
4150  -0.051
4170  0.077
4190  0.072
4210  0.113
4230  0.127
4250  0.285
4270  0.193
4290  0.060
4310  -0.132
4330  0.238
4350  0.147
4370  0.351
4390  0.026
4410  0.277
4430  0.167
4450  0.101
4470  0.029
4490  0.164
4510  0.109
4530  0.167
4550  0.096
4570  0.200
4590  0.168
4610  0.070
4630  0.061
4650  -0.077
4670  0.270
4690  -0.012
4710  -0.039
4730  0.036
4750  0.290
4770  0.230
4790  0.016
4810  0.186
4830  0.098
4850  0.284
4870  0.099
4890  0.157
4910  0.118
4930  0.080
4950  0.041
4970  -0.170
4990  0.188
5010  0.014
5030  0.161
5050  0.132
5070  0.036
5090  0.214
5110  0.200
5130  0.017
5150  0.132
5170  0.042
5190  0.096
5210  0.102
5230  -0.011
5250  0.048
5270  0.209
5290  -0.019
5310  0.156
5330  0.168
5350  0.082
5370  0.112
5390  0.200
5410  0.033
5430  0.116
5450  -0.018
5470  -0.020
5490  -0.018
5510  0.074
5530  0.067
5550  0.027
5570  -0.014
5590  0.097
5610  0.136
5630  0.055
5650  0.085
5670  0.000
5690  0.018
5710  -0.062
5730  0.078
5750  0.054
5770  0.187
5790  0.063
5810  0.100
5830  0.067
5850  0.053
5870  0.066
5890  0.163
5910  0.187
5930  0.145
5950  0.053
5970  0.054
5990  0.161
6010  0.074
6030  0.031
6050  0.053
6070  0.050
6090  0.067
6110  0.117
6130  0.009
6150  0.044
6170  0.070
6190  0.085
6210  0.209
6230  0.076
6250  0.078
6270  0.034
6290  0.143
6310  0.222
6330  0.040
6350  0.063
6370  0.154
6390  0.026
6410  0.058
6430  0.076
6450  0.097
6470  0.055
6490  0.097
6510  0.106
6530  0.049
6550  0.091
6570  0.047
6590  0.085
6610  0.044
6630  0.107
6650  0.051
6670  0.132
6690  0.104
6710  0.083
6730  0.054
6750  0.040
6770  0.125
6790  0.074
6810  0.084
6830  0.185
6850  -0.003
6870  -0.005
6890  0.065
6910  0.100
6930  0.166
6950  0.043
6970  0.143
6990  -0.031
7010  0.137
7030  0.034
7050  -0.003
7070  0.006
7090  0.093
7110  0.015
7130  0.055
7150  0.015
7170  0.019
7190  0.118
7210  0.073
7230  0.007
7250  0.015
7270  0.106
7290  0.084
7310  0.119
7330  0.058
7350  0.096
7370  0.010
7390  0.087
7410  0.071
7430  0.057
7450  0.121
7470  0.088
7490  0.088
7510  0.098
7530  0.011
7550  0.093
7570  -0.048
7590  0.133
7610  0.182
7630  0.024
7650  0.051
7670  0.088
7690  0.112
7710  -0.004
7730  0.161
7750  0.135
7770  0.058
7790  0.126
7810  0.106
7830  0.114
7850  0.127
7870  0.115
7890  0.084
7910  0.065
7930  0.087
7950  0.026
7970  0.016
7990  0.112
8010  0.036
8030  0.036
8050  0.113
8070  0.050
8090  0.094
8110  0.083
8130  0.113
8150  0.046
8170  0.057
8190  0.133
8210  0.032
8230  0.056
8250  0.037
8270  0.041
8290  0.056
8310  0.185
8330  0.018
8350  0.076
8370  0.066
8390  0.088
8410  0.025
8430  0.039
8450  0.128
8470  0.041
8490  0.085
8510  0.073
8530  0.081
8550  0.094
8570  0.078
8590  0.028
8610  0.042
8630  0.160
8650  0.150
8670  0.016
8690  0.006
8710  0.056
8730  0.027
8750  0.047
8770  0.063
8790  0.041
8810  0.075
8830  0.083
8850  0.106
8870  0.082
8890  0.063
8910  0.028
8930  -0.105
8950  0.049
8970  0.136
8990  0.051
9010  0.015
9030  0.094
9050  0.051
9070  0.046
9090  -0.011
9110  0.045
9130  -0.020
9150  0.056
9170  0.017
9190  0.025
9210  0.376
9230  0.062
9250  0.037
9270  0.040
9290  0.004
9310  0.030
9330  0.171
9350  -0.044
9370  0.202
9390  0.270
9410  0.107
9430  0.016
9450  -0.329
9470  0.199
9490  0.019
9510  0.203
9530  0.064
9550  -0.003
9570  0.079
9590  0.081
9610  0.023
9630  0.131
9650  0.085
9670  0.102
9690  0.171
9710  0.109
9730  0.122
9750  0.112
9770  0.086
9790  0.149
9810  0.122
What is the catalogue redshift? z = 1.470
